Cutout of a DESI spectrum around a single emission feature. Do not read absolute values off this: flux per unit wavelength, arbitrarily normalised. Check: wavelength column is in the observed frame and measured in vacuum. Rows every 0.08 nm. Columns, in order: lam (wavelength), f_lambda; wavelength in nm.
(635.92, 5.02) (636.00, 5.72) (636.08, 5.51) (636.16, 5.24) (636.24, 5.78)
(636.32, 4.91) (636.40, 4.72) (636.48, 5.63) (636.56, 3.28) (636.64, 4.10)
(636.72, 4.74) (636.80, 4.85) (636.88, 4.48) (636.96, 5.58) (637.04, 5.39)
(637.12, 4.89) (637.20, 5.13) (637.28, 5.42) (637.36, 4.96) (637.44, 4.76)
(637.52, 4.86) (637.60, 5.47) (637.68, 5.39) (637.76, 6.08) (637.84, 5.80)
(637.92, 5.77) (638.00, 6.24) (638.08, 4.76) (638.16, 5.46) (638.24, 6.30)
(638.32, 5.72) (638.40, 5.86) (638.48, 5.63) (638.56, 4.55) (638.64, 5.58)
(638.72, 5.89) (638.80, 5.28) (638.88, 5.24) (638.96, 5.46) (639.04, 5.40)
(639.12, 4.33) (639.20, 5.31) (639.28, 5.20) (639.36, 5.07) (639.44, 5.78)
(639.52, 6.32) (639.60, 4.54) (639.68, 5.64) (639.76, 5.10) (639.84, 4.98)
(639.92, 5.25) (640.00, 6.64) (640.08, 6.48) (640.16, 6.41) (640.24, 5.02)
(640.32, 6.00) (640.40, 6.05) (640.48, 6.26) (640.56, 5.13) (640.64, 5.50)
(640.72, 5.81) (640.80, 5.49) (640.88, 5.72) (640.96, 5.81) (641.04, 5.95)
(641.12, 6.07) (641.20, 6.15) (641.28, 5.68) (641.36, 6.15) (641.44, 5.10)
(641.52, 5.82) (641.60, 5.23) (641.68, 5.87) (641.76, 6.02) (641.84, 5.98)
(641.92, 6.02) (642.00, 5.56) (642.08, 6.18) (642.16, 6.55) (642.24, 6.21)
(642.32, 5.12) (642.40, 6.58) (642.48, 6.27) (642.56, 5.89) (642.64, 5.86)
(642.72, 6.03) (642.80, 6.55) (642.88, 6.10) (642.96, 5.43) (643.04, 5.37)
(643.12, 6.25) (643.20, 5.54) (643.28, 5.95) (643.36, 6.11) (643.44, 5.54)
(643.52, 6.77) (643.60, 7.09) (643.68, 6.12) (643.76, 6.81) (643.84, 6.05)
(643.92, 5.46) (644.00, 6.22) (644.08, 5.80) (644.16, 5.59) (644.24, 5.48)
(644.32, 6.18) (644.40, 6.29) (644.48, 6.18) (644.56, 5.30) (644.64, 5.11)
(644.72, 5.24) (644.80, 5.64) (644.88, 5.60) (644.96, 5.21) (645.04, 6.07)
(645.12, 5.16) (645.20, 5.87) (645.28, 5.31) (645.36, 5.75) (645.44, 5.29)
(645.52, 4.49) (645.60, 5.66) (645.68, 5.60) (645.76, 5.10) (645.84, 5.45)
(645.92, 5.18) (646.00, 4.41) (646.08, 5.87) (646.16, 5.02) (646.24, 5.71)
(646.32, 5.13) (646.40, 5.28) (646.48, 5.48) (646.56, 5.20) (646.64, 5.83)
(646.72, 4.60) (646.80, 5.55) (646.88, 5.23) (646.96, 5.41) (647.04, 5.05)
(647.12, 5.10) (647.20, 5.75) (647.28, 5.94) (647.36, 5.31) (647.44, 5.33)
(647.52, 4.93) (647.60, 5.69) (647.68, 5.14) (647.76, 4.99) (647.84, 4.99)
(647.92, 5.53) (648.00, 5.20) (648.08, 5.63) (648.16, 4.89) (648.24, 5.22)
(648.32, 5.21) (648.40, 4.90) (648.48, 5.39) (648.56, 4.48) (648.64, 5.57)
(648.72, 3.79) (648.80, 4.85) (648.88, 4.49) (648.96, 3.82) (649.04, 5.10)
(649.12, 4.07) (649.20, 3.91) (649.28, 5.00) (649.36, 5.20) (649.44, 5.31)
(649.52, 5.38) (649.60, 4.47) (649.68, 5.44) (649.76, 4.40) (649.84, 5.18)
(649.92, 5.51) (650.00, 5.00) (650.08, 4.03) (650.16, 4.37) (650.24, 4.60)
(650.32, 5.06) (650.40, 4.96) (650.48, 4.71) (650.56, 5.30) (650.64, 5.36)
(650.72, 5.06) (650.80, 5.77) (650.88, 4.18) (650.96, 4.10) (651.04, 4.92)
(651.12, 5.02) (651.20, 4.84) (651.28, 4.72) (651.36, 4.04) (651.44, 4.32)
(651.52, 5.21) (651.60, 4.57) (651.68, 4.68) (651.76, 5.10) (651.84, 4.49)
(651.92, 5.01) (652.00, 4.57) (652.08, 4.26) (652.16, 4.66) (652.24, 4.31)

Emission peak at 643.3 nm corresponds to C III] 1909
